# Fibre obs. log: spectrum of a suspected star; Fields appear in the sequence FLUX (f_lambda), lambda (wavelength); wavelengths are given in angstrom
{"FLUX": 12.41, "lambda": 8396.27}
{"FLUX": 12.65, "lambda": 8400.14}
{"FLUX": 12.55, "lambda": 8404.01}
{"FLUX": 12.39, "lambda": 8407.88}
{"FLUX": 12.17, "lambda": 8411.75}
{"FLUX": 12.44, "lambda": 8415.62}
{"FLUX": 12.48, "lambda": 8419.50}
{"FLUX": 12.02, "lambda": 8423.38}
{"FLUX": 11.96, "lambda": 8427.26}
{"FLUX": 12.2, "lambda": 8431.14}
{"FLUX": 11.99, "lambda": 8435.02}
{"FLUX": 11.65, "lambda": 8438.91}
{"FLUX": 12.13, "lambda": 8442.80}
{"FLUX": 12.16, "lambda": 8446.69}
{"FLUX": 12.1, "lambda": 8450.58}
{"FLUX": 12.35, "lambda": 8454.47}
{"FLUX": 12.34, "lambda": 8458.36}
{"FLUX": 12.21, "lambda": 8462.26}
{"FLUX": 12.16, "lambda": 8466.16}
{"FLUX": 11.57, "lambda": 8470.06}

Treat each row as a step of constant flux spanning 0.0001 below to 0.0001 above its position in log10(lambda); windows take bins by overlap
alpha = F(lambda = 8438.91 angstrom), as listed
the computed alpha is 11.65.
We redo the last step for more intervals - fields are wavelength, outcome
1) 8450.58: 12.1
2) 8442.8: 12.13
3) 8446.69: 12.16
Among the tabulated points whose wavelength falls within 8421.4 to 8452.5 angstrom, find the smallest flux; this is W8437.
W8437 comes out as 11.65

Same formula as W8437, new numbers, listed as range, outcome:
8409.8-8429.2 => 11.96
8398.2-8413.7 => 12.17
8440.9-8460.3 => 12.1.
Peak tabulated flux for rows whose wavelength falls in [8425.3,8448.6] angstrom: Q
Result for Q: 12.2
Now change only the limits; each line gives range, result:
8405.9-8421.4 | 12.48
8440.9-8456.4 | 12.35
